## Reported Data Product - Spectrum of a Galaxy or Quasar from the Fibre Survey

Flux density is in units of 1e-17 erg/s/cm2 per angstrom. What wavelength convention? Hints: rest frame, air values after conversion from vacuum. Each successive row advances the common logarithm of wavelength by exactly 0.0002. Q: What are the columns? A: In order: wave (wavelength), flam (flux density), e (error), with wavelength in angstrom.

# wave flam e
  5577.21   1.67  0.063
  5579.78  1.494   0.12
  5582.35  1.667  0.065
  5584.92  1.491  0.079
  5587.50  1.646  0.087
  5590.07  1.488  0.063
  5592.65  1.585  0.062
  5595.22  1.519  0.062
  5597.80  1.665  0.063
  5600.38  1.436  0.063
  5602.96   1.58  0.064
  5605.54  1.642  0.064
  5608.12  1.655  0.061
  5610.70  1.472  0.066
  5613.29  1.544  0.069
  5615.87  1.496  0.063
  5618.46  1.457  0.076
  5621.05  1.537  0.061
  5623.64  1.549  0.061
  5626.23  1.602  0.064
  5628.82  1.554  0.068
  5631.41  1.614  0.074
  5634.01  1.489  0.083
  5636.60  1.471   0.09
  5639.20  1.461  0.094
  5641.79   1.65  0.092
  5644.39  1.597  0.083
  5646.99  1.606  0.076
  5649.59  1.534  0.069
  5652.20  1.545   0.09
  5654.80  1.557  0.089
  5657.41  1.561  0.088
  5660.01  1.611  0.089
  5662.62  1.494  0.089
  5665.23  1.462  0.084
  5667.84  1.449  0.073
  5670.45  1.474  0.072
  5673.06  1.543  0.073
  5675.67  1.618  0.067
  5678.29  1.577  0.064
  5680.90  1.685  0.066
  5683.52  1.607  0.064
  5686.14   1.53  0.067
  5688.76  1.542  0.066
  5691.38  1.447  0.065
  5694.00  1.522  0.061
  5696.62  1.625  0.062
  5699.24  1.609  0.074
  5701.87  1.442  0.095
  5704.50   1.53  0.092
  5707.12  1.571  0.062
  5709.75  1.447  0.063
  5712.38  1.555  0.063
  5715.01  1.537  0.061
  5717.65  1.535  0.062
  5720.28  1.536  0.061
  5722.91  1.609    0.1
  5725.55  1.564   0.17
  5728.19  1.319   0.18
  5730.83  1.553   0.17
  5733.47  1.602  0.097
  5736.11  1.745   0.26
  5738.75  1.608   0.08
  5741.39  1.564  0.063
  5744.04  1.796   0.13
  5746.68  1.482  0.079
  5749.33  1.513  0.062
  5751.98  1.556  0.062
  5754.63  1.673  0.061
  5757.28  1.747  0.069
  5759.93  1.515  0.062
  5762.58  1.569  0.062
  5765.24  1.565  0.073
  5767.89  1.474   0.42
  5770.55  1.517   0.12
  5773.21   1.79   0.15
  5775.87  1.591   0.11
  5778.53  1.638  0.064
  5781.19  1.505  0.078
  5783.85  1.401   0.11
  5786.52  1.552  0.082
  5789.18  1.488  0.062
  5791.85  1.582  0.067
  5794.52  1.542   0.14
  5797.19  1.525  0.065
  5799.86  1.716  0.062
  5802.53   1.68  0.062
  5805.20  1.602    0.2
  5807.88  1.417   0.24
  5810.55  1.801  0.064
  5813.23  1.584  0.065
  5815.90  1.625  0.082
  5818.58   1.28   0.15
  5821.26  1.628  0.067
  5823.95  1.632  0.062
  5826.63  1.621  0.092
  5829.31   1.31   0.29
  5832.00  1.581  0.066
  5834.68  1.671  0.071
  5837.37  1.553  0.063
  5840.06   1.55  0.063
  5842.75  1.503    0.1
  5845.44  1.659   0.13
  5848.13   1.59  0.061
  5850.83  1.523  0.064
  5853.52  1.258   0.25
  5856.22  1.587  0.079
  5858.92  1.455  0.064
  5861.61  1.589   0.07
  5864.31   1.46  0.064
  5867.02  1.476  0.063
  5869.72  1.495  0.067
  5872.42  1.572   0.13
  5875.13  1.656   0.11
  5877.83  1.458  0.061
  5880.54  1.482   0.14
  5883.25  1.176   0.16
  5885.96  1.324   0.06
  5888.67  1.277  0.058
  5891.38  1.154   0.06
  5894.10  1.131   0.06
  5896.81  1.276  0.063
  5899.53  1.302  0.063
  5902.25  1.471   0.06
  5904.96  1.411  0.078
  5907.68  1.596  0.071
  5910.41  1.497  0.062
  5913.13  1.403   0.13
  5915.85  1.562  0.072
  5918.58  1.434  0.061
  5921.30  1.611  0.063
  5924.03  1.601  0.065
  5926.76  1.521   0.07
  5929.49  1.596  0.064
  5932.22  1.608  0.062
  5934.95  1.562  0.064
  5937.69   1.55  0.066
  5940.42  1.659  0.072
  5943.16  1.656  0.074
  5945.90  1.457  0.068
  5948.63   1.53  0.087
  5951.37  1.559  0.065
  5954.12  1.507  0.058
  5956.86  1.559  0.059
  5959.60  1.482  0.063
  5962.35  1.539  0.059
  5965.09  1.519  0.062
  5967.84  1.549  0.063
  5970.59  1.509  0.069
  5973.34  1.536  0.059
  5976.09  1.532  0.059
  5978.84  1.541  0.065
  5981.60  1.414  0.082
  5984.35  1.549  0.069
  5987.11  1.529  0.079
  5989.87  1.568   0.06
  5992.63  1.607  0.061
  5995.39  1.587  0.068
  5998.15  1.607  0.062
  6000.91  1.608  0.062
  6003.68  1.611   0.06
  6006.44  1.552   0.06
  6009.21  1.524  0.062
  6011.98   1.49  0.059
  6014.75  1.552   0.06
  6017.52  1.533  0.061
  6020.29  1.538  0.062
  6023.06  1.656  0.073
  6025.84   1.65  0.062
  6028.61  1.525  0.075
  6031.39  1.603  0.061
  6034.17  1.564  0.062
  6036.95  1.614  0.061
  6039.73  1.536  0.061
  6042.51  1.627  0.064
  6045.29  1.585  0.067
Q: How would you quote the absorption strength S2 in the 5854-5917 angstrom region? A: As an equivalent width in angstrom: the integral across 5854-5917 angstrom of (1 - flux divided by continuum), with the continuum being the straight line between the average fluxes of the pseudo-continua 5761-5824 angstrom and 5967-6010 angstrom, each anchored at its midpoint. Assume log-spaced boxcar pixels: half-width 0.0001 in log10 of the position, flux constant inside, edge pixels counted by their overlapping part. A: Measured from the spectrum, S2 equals 5.5 angstrom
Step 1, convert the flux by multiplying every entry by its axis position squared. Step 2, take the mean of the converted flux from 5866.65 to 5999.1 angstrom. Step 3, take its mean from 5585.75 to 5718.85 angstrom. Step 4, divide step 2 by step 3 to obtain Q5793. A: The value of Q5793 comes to 1.06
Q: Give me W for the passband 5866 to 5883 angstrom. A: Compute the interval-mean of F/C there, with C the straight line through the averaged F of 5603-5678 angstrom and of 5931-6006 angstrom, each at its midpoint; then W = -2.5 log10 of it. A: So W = 0.035 mag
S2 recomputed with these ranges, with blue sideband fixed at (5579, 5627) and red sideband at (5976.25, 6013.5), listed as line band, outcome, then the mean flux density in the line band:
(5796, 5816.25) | -0.9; 1.62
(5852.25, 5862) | 0.6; 1.46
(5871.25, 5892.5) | 2.2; 1.39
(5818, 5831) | 0.4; 1.51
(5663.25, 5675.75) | 0.4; 1.5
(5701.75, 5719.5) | 0.4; 1.52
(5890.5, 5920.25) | 3.1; 1.39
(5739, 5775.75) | -1.0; 1.6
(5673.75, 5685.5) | -0.4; 1.61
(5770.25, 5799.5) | -0.2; 1.56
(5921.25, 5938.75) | -0.3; 1.58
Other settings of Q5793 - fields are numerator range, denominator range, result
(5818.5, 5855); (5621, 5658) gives 1.06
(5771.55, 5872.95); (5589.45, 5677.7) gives 1.07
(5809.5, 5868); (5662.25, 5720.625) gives 1.06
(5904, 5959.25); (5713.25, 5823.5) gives 1.04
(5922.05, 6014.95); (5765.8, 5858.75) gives 1.05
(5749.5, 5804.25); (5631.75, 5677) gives 1.07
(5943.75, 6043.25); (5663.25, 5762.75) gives 1.10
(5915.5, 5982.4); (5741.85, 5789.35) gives 1.04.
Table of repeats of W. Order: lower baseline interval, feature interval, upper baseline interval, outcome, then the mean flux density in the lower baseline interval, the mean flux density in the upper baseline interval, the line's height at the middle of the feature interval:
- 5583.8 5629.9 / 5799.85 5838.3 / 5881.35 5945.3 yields -0.066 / 1.55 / 1.45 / 1.48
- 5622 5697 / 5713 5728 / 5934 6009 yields 0.009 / 1.55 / 1.55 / 1.55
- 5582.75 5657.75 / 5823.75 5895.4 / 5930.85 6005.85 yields 0.060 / 1.55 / 1.55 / 1.55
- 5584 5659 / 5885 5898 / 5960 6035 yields 0.254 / 1.55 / 1.55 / 1.55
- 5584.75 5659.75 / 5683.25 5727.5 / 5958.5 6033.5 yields 0.011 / 1.55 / 1.55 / 1.55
